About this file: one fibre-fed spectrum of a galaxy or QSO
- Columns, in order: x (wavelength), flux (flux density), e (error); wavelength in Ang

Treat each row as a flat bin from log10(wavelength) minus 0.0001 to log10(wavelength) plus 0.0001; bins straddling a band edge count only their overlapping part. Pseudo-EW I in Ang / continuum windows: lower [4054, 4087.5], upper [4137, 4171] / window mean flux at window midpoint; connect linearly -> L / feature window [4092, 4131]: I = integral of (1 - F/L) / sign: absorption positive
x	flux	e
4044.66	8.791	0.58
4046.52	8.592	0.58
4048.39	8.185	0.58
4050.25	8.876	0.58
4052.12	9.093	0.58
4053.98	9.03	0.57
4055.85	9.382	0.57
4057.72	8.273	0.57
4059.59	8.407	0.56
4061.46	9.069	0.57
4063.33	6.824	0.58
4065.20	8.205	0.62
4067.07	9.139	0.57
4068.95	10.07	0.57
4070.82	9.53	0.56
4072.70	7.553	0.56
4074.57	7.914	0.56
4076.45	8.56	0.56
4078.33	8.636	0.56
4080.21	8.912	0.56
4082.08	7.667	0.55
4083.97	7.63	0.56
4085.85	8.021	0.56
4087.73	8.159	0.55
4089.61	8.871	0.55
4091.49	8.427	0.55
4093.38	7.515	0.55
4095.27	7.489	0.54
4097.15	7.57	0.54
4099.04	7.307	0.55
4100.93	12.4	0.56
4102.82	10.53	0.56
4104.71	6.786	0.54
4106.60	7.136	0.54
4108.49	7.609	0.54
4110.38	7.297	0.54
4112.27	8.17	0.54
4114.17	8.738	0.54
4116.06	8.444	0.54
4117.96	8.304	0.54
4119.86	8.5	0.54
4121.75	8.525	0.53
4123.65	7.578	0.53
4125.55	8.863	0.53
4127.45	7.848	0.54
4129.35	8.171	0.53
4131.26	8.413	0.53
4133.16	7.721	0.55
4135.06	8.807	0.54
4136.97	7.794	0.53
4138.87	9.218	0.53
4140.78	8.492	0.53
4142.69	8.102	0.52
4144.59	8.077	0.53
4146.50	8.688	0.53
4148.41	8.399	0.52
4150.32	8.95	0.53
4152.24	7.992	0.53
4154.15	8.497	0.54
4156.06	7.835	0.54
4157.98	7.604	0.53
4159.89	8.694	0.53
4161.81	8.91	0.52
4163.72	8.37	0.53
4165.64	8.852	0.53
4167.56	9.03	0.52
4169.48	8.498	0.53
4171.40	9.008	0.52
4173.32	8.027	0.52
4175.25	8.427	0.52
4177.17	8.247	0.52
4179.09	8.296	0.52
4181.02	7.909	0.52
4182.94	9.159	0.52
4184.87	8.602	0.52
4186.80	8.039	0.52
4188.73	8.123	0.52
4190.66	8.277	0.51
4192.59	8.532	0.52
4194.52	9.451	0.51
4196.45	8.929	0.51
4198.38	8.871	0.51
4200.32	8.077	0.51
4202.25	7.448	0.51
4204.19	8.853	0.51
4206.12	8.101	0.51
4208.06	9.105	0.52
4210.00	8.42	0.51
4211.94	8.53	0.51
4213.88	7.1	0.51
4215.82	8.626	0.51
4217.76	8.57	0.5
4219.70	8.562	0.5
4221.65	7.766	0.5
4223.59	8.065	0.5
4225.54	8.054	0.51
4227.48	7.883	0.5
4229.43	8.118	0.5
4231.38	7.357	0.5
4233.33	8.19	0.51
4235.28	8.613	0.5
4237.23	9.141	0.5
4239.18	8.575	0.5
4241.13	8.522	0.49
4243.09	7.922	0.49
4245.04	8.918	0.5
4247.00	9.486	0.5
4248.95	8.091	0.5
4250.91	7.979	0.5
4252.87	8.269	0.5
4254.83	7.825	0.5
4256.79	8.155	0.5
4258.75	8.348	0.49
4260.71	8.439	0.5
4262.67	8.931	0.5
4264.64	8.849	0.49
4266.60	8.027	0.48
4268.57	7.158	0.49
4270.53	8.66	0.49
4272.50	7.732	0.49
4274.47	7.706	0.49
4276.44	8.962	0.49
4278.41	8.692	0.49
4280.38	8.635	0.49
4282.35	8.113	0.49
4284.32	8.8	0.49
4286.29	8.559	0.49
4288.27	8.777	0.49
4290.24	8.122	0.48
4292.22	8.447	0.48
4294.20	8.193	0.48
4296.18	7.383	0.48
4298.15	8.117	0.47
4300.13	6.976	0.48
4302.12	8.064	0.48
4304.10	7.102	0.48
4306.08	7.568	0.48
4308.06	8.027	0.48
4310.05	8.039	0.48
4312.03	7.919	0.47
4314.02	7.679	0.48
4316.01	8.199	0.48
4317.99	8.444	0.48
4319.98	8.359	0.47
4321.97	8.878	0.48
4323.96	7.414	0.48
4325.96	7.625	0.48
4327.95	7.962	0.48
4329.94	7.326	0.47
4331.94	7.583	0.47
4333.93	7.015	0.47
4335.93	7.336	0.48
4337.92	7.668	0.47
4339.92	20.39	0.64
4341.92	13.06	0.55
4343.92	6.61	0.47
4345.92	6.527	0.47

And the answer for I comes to 1.0 Ang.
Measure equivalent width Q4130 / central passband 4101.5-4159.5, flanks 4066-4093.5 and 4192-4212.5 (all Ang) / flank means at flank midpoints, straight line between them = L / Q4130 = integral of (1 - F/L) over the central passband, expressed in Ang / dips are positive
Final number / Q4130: 1.7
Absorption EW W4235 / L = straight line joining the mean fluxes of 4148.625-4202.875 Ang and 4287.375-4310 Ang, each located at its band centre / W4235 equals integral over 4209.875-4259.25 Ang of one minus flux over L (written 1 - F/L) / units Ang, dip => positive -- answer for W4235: -0.51 Ang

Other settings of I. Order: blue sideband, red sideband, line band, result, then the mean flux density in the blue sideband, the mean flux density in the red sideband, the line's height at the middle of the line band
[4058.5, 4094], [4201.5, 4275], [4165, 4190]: -0.5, 8.38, 8.27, 8.31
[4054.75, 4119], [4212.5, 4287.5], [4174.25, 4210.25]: -0.6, 8.37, 8.3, 8.33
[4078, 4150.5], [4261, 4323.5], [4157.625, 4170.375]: -0.5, 8.29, 8.16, 8.26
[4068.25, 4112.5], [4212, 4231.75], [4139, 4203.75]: -2.3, 8.32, 8.05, 8.16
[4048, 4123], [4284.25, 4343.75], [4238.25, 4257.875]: 0.2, 8.42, 8.47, 8.46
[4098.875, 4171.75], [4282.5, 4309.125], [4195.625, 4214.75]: -0.2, 8.42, 8.01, 8.24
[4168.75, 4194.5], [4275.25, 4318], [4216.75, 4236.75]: 0.4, 8.43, 8.12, 8.31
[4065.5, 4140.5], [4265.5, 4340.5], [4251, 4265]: -0.1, 8.35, 8.24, 8.27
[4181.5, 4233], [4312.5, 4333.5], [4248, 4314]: -0.5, 8.33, 7.92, 8.07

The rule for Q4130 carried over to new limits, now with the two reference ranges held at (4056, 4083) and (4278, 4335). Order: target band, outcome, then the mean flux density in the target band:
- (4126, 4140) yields 0.11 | 8.3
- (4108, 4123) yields 0.37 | 8.21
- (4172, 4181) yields 0.04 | 8.24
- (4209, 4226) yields -0.01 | 8.19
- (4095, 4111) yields 0.29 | 8.29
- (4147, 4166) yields -0.19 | 8.4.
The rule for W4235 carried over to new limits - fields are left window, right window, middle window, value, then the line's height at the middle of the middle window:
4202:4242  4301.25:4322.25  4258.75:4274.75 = -0.15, 8.14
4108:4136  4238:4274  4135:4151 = -0.49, 8.23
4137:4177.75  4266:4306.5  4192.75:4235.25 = -0.01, 8.3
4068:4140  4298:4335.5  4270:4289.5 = -1.41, 7.88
